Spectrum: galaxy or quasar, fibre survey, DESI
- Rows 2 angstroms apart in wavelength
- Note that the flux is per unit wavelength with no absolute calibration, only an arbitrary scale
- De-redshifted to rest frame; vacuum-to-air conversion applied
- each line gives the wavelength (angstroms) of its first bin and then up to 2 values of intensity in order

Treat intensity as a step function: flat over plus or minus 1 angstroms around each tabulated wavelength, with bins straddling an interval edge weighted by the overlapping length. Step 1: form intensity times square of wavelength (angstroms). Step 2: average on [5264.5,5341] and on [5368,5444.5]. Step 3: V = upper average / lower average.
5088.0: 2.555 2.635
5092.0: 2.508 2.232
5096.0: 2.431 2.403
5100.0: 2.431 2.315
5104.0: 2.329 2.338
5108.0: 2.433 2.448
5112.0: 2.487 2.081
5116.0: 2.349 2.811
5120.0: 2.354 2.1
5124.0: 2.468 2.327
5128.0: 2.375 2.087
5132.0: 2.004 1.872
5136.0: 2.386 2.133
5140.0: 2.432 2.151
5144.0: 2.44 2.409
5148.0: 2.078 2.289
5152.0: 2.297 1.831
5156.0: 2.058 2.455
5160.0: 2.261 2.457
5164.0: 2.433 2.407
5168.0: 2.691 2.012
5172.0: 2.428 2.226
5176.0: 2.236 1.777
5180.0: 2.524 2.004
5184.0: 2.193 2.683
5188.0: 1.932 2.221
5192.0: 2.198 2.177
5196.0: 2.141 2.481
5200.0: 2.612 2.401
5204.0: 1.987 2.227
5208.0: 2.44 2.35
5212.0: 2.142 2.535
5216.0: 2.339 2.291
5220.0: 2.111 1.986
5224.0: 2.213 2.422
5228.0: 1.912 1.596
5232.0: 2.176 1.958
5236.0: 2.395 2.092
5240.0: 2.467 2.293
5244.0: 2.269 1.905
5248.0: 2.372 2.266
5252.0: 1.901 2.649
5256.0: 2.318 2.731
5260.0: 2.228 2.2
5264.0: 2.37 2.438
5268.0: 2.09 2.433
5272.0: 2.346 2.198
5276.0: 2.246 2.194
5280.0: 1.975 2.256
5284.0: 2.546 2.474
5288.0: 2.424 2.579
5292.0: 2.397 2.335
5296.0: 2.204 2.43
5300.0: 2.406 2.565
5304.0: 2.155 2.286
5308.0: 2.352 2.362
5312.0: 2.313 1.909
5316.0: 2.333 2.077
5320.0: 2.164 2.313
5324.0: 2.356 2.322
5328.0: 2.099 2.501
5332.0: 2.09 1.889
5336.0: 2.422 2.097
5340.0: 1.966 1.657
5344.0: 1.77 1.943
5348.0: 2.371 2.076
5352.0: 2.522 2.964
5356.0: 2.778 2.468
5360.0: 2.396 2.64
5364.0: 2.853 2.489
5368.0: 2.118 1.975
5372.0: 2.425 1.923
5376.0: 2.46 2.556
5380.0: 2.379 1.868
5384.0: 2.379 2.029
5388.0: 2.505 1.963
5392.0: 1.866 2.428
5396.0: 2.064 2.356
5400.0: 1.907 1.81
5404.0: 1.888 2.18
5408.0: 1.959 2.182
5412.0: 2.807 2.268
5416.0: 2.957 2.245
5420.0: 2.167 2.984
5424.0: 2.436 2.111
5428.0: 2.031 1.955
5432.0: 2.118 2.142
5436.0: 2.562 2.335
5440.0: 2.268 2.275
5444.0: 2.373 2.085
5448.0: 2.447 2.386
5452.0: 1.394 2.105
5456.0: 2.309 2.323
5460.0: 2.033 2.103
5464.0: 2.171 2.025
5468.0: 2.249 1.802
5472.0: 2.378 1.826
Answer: 1.02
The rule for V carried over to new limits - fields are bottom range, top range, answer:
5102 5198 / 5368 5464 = 1.08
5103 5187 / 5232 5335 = 1.05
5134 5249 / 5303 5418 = 1.07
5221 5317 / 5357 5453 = 1.05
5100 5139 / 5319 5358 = 1.05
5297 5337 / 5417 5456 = 1.03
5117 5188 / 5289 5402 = 1.07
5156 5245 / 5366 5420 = 1.06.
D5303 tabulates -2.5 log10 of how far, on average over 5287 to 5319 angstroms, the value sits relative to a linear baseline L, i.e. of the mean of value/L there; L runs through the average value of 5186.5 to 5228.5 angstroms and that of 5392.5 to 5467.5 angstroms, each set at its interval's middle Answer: -0.04 mag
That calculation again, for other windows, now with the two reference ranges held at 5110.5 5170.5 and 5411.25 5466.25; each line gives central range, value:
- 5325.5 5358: 0.02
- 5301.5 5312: -0.03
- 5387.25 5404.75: 0.09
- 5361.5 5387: -0.02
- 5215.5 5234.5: 0.09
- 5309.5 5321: 0.04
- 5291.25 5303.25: -0.05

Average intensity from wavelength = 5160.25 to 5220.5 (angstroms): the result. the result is 2.29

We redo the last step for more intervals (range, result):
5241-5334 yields 2.29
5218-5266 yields 2.22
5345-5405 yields 2.28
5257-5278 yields 2.32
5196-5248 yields 2.23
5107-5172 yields 2.3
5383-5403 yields 2.13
